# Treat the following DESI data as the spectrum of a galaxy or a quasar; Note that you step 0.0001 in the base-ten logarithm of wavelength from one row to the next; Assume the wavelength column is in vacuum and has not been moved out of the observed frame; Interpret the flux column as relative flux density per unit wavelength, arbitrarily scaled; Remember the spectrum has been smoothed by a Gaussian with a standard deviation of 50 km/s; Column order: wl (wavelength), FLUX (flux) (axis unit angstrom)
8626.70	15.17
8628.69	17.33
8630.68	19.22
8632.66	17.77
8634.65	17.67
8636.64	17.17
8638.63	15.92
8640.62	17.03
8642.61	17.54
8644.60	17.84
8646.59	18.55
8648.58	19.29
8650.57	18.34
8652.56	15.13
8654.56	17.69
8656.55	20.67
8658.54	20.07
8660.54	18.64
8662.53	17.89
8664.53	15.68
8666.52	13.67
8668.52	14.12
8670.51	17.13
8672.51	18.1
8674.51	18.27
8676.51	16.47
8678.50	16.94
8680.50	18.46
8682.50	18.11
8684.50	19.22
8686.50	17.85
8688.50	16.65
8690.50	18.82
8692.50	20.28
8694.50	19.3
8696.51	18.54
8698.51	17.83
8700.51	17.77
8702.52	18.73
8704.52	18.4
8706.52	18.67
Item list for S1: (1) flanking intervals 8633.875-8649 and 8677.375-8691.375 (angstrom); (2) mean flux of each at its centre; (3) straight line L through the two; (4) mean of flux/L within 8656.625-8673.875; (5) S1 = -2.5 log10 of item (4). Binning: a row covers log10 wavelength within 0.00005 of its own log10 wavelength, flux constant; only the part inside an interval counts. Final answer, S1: 0.04 mag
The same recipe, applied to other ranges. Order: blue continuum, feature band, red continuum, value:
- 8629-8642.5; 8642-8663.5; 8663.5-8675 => -0.10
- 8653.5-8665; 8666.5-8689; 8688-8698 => 0.09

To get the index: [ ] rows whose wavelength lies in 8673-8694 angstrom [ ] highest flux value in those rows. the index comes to 20.28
